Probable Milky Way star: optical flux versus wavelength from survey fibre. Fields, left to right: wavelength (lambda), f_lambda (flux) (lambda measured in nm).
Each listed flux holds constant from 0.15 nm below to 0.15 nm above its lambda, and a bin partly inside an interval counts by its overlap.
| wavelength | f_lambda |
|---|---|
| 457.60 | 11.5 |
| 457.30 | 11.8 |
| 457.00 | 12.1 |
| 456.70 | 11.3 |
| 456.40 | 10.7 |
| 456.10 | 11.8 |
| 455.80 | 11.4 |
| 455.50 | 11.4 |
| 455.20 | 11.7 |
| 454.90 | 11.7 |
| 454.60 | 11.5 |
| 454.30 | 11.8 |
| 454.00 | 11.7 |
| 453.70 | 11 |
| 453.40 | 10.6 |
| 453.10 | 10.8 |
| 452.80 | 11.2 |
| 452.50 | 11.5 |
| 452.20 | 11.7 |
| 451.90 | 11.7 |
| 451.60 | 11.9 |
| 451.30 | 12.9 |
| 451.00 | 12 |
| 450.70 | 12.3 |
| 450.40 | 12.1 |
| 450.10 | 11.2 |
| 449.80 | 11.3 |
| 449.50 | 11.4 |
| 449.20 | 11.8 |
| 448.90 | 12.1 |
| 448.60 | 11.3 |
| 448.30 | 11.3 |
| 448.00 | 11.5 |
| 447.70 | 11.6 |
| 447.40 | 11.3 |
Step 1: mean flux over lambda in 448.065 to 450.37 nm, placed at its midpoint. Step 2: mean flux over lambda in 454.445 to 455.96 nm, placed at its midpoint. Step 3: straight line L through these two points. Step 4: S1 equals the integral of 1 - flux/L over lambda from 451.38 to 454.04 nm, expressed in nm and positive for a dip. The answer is 0.037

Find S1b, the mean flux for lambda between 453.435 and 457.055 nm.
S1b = 11.5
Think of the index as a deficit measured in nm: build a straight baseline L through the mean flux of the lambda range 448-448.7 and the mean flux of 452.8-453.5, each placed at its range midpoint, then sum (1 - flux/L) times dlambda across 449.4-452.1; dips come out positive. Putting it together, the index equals -0.19 nm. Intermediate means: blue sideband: 11.3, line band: 11.9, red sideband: 10.8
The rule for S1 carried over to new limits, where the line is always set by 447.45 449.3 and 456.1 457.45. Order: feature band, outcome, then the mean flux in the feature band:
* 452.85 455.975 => 0.046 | 11.4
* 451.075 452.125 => -0.052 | 12.1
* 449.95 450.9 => -0.026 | 11.9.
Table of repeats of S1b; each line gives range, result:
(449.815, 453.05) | 11.8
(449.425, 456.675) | 11.6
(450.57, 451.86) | 12.2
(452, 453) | 11.4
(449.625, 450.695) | 11.6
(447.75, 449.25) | 11.6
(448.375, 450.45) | 11.6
